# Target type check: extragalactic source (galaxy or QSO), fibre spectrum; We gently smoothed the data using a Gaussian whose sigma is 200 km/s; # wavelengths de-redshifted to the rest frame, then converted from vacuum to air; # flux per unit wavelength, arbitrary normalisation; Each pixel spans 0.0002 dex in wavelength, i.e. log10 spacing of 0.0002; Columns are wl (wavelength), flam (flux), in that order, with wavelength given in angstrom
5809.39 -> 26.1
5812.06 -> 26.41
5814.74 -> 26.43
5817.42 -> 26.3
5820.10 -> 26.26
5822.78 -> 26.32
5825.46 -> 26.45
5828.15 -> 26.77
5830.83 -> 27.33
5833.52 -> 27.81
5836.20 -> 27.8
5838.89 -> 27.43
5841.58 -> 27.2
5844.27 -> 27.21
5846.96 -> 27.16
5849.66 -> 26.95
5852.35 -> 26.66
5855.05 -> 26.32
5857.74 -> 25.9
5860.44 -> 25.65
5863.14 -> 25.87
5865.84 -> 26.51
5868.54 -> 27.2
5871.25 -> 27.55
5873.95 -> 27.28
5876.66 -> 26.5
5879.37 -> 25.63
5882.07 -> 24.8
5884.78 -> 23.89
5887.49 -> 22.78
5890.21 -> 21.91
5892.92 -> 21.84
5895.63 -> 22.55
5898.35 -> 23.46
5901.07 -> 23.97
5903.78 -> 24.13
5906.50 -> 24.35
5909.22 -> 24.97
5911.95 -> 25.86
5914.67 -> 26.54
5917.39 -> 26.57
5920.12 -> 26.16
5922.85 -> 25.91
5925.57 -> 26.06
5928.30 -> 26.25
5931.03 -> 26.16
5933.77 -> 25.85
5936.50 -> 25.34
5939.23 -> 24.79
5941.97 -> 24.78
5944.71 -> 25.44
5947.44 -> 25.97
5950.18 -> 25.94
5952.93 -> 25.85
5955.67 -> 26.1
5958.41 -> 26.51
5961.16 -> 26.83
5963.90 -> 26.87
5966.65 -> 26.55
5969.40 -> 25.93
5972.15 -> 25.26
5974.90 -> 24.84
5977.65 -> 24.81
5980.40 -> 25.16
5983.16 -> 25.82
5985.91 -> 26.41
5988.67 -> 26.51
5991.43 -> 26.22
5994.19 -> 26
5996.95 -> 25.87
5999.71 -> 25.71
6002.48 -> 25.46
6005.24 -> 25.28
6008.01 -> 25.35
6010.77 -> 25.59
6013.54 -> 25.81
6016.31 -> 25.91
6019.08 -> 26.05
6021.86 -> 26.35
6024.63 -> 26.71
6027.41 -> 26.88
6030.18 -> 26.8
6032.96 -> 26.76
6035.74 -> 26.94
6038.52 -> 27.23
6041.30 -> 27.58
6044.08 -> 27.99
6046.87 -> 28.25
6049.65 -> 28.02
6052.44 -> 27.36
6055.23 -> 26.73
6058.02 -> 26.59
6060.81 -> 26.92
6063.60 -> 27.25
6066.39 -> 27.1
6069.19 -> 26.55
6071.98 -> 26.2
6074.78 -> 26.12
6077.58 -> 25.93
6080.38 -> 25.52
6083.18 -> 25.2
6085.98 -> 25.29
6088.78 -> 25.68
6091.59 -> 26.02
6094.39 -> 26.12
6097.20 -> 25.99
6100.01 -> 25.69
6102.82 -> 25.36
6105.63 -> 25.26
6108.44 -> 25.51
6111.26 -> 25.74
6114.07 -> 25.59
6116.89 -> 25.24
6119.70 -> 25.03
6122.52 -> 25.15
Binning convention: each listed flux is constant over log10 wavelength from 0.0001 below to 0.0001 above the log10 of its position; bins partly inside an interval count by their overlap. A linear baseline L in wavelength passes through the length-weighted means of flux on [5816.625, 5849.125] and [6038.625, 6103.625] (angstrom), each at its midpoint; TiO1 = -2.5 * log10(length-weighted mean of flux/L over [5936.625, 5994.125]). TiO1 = 0.04 mag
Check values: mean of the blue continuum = 27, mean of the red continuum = 26.5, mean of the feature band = 25.8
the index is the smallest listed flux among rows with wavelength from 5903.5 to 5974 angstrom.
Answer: 24.13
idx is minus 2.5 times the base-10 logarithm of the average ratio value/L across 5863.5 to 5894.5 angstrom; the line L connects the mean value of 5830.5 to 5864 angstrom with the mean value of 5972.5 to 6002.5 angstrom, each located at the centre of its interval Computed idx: 0.064 mag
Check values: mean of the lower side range 26.9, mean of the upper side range 25.7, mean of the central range 25.1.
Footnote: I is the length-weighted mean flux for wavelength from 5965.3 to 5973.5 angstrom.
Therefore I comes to 25.9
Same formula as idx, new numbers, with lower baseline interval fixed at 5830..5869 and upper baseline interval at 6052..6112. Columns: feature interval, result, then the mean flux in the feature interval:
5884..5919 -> 0.11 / 24.1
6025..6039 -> -0.03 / 26.9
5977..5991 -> 0.02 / 25.8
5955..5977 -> 0.02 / 26.1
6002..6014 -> 0.03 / 25.5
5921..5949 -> 0.04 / 25.7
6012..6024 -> 0.01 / 26.1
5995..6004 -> 0.03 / 25.7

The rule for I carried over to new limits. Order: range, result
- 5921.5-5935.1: 26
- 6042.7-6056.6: 27.7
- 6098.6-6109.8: 25.5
